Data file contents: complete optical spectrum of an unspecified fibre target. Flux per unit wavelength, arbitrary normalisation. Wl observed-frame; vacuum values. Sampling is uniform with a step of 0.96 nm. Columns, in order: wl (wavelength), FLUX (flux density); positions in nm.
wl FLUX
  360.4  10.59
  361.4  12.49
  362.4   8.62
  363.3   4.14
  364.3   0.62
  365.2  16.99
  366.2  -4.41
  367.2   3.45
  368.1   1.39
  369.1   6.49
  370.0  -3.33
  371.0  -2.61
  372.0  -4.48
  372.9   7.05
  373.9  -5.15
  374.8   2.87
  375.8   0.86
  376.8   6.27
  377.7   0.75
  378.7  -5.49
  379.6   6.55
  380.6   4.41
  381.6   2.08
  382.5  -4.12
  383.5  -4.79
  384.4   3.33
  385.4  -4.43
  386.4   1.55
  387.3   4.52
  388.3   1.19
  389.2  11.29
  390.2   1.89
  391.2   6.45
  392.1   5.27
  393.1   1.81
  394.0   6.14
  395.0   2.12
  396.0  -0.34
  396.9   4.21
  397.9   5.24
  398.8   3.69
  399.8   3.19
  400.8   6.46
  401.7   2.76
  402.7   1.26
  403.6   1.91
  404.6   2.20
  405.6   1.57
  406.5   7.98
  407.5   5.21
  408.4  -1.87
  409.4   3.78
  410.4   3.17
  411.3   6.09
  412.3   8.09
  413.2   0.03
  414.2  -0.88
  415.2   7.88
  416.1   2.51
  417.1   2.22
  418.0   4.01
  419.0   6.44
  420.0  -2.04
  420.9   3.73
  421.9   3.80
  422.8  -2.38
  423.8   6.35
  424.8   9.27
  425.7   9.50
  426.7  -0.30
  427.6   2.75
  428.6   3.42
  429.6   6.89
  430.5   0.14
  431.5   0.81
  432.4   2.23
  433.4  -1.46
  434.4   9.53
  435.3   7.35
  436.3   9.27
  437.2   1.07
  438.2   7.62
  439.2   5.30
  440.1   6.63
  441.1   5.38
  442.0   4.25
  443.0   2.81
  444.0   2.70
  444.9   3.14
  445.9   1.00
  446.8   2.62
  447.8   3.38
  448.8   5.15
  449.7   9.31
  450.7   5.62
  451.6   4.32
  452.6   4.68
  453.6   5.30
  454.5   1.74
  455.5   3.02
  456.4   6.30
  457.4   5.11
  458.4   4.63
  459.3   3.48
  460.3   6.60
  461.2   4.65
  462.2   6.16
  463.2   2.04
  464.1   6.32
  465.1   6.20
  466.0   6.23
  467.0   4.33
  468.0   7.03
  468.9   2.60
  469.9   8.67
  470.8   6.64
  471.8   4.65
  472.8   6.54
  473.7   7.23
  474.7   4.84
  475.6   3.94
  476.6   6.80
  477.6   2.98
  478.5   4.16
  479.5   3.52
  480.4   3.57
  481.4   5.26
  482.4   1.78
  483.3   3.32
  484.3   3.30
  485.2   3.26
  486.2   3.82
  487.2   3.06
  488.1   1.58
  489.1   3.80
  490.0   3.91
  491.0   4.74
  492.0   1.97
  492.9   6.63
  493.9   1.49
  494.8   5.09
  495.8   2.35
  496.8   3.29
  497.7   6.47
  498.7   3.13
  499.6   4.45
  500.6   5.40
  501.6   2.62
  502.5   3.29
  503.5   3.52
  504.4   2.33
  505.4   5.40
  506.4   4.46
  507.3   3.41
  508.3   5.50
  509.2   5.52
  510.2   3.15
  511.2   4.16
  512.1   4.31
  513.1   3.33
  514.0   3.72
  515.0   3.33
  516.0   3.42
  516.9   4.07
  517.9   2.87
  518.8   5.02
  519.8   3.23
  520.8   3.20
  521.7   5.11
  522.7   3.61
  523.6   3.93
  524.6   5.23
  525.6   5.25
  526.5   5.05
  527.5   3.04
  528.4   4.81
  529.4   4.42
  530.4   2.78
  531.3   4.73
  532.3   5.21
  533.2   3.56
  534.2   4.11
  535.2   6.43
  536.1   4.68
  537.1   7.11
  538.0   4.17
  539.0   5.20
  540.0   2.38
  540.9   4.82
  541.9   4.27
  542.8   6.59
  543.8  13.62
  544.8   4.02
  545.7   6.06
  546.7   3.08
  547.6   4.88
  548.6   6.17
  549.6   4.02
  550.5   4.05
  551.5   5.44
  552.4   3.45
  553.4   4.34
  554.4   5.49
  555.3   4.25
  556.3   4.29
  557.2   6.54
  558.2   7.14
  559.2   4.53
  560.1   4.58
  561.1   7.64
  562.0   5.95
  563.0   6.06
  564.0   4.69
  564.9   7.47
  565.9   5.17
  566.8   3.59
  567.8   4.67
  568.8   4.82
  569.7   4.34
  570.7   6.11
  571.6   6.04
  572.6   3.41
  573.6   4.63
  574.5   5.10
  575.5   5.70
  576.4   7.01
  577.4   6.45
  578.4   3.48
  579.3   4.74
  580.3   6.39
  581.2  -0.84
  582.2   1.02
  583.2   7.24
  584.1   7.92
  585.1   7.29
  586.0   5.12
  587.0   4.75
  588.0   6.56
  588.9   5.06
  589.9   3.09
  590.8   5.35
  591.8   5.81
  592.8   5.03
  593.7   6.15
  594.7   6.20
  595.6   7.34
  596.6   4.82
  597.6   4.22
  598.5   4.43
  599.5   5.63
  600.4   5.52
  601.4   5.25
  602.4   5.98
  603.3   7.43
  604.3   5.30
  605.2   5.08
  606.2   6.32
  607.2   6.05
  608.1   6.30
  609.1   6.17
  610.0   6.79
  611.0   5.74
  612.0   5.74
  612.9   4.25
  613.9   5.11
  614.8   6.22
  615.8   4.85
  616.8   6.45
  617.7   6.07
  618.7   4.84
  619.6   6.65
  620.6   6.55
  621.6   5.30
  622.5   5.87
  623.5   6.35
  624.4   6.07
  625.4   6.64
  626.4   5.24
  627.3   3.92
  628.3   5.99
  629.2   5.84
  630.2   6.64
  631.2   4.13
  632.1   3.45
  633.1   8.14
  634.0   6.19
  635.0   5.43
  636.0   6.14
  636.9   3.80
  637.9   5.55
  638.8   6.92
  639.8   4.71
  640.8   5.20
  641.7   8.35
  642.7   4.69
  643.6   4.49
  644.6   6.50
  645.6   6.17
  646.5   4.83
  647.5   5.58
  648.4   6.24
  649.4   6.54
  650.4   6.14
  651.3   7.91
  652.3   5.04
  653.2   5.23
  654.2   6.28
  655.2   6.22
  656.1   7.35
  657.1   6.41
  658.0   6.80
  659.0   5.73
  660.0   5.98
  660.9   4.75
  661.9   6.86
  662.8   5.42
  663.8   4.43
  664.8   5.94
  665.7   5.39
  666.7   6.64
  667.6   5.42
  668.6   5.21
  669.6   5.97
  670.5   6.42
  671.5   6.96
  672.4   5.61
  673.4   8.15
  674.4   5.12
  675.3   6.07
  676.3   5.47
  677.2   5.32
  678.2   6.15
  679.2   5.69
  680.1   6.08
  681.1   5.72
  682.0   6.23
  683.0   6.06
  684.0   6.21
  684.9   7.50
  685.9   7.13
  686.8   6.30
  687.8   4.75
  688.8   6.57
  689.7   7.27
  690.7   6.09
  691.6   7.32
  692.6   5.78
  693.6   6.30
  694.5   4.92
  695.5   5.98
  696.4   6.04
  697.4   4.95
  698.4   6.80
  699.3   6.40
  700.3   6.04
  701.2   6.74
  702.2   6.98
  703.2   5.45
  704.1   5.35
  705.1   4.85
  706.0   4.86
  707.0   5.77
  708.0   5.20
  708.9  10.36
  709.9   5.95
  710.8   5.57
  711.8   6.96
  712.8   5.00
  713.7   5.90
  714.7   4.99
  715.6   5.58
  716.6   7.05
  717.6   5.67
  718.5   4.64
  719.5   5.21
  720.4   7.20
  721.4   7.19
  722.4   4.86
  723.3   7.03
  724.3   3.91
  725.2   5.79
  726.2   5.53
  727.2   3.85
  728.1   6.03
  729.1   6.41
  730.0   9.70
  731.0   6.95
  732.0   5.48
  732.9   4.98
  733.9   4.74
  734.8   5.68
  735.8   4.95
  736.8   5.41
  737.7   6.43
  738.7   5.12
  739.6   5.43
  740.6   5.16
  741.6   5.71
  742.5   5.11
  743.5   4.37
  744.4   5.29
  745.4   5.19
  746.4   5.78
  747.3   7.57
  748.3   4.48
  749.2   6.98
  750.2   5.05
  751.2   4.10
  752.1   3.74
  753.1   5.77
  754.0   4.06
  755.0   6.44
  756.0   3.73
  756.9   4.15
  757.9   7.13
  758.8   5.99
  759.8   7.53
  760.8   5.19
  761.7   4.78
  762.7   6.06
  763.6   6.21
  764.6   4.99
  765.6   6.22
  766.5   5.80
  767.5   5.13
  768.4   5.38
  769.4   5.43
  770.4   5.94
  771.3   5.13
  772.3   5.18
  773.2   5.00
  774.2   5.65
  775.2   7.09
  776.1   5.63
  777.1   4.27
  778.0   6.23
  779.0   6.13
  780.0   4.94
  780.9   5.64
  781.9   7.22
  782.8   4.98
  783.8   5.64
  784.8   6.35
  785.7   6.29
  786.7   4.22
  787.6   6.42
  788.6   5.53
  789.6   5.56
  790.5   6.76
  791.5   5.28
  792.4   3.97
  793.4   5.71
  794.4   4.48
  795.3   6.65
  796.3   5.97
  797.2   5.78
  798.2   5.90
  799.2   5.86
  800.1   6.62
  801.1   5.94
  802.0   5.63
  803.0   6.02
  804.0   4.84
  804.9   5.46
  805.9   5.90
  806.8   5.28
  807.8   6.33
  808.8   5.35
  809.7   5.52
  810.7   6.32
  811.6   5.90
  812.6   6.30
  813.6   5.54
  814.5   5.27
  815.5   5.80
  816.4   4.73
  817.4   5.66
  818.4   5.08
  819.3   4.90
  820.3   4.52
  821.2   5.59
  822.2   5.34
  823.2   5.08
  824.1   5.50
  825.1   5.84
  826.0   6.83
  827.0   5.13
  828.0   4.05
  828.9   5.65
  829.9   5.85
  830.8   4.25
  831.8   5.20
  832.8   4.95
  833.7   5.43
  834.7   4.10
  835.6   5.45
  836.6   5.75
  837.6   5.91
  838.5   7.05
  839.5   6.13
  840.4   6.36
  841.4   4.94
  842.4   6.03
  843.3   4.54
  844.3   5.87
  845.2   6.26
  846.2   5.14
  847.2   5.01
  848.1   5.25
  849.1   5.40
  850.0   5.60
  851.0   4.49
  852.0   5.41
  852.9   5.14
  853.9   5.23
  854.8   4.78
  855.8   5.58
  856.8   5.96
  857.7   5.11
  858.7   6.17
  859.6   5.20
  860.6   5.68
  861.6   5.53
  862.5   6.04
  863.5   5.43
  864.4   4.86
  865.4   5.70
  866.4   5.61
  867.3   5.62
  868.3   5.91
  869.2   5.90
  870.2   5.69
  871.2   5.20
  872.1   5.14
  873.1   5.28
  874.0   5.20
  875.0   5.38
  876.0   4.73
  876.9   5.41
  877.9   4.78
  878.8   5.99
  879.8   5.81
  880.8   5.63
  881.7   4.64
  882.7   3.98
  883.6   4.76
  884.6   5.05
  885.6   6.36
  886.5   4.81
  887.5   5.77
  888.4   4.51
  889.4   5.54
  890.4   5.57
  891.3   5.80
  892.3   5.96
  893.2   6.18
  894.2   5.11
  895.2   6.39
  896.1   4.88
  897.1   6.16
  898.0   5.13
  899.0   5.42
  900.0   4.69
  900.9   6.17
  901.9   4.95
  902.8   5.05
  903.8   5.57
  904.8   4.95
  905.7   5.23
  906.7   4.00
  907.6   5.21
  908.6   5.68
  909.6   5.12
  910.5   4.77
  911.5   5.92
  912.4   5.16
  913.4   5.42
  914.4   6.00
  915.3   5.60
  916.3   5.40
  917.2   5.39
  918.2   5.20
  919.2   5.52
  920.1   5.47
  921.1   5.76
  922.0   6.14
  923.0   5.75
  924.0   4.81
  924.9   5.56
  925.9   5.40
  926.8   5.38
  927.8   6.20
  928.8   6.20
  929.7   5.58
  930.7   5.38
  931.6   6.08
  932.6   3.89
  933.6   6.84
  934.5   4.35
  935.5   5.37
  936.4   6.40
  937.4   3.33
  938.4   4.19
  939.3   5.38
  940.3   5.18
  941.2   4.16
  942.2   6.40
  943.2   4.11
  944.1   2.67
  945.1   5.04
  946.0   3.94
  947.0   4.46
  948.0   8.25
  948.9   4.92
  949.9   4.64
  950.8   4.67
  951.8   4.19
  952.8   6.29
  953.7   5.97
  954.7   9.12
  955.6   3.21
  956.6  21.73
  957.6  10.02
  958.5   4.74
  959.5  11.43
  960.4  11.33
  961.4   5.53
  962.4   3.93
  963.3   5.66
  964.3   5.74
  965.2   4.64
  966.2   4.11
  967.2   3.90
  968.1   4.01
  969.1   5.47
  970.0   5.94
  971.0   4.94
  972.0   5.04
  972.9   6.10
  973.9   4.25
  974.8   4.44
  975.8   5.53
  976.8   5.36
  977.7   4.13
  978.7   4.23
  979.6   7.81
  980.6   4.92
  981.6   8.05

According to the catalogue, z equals 0.458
